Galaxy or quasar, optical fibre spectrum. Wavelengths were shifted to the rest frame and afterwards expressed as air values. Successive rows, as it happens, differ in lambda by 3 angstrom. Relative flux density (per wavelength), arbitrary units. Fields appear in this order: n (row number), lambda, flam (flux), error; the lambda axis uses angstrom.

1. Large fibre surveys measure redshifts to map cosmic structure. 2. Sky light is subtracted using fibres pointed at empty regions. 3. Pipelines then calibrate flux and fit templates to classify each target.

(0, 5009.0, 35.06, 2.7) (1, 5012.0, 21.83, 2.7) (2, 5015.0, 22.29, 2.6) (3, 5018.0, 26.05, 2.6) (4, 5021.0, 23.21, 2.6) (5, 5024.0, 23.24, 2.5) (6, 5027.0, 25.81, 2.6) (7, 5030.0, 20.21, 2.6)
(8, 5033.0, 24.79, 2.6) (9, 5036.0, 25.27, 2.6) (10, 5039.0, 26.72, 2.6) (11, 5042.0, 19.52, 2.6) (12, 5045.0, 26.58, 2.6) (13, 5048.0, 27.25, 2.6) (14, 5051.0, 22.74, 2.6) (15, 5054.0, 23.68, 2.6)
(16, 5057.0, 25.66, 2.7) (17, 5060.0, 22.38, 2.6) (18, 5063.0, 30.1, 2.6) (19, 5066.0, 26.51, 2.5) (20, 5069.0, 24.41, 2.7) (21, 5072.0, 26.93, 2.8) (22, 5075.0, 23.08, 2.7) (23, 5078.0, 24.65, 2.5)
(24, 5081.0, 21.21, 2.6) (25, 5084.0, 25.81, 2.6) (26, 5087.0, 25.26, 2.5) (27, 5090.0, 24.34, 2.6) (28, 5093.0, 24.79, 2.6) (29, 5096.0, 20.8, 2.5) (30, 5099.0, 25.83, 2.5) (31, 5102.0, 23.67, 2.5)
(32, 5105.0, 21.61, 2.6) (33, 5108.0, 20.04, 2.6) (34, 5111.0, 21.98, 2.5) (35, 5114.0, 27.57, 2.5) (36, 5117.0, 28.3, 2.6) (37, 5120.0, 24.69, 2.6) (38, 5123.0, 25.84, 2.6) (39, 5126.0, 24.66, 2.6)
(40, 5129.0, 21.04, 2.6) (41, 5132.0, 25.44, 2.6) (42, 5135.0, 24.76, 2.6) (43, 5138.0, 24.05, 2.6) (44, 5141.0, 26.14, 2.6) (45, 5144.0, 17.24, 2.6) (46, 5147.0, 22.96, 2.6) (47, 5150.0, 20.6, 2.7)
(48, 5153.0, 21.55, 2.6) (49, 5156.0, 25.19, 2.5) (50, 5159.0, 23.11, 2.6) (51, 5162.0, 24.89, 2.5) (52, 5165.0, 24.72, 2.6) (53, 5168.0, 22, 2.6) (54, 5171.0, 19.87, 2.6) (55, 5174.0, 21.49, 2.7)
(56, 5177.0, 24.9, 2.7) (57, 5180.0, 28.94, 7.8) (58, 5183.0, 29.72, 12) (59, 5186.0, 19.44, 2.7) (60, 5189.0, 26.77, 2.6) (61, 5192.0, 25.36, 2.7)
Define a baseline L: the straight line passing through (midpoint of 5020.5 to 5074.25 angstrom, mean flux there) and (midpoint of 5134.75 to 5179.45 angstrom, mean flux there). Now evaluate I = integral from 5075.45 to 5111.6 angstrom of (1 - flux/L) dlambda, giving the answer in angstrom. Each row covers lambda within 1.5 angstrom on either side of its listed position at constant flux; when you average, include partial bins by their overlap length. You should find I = 0.96 angstrom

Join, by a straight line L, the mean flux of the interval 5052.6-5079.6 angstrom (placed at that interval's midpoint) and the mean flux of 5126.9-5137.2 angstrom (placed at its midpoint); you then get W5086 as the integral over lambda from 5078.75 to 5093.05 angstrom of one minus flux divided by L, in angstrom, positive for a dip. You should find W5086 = 0.3 angstrom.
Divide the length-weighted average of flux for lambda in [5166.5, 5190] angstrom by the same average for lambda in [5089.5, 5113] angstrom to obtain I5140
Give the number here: 1.05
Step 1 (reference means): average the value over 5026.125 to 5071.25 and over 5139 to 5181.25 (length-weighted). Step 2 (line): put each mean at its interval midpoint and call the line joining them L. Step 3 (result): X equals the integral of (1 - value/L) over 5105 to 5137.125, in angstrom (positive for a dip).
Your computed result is -0.8 angstrom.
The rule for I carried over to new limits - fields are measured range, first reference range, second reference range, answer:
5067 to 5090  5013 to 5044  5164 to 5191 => -0.6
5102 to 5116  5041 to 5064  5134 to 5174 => 0.3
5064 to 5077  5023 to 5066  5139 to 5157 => -0.7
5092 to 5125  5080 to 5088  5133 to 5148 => -0.5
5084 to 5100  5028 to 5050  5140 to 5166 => -0.5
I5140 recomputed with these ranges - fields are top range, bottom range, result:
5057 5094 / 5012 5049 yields 1.04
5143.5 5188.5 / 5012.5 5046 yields 0.98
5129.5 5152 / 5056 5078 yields 0.90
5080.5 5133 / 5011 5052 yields 1.00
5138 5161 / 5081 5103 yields 0.93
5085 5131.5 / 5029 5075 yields 0.97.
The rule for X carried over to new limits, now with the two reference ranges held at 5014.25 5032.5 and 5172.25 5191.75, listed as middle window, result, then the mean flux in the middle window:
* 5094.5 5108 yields 0.9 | 22.7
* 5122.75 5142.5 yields 0.1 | 24.5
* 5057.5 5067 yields -0.9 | 26.2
